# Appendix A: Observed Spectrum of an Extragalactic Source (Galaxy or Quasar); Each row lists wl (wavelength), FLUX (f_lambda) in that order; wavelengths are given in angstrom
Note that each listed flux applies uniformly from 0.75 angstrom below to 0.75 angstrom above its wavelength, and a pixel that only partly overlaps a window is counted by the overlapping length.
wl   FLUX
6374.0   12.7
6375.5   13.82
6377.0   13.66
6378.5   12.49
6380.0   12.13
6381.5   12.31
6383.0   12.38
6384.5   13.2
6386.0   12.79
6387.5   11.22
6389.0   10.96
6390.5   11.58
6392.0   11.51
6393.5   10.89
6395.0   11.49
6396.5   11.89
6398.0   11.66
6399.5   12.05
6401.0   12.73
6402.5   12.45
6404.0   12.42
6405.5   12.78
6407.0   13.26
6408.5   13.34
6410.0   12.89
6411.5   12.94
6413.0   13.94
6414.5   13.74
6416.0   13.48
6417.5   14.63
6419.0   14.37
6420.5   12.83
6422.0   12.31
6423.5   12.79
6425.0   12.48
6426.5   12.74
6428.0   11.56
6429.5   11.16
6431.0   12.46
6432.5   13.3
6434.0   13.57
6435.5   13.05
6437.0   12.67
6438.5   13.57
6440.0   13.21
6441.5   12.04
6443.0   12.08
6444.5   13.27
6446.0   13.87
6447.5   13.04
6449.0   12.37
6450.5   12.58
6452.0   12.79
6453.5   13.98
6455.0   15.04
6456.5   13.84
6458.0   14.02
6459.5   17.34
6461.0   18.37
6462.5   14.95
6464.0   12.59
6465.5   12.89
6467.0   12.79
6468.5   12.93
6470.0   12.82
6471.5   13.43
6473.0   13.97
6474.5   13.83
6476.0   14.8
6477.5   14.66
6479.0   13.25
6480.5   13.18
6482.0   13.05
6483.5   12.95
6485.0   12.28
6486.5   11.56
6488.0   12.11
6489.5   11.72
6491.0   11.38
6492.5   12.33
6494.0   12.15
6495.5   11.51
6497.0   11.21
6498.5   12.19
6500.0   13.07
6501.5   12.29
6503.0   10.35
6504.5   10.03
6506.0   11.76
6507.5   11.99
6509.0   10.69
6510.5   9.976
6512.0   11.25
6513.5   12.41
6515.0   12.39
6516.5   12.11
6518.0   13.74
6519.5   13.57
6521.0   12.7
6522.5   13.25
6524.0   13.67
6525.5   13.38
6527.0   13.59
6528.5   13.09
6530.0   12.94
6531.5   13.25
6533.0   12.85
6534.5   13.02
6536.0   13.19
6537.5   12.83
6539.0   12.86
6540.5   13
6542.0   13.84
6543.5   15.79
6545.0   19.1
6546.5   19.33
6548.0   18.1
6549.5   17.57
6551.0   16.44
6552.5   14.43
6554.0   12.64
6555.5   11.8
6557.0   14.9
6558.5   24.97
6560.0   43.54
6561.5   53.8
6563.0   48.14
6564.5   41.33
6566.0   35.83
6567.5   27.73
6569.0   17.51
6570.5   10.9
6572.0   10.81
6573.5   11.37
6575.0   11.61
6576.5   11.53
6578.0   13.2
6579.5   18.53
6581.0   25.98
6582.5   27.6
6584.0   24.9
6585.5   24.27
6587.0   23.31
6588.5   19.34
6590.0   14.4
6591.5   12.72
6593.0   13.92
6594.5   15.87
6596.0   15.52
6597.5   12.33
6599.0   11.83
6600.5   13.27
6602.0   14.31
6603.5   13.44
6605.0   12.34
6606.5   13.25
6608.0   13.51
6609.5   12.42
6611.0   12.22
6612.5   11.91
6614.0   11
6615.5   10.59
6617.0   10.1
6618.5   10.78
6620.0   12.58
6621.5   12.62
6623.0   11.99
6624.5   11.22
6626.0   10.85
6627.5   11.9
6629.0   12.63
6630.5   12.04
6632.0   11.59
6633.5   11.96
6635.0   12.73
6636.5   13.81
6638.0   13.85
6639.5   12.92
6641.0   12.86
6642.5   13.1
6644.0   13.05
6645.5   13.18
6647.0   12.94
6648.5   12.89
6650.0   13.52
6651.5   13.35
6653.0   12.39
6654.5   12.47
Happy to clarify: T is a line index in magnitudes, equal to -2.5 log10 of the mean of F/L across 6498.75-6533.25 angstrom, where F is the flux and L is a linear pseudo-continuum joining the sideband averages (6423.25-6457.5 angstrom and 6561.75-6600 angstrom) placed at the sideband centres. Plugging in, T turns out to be 0.35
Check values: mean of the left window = 12.9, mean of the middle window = 12.4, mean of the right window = 20.4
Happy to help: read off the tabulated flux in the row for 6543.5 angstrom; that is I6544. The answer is 15.79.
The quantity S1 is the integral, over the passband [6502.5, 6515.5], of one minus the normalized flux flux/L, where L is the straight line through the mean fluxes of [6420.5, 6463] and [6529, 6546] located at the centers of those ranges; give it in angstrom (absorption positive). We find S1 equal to 2.4 angstrom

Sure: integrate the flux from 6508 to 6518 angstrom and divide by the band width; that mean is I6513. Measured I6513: 11.7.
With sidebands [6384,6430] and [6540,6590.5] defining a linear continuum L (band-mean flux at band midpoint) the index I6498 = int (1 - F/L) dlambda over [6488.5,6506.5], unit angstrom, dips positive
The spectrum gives 6.08 angstrom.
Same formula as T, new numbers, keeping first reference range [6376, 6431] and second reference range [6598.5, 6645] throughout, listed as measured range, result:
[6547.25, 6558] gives -0.23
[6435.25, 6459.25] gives -0.07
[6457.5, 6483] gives -0.13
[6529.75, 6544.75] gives -0.10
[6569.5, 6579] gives 0.04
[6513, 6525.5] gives -0.05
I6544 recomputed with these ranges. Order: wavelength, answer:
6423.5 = 12.79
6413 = 13.94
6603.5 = 13.44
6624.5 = 11.22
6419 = 14.37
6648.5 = 12.89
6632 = 11.59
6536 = 13.19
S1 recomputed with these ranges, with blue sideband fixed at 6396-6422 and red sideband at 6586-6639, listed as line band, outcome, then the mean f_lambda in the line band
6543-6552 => -3.1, 17.7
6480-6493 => 0.8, 12.3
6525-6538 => 0.0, 13.1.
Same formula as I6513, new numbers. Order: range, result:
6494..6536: 12.3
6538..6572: 22.5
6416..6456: 13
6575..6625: 14.9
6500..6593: 17.4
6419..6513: 12.8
